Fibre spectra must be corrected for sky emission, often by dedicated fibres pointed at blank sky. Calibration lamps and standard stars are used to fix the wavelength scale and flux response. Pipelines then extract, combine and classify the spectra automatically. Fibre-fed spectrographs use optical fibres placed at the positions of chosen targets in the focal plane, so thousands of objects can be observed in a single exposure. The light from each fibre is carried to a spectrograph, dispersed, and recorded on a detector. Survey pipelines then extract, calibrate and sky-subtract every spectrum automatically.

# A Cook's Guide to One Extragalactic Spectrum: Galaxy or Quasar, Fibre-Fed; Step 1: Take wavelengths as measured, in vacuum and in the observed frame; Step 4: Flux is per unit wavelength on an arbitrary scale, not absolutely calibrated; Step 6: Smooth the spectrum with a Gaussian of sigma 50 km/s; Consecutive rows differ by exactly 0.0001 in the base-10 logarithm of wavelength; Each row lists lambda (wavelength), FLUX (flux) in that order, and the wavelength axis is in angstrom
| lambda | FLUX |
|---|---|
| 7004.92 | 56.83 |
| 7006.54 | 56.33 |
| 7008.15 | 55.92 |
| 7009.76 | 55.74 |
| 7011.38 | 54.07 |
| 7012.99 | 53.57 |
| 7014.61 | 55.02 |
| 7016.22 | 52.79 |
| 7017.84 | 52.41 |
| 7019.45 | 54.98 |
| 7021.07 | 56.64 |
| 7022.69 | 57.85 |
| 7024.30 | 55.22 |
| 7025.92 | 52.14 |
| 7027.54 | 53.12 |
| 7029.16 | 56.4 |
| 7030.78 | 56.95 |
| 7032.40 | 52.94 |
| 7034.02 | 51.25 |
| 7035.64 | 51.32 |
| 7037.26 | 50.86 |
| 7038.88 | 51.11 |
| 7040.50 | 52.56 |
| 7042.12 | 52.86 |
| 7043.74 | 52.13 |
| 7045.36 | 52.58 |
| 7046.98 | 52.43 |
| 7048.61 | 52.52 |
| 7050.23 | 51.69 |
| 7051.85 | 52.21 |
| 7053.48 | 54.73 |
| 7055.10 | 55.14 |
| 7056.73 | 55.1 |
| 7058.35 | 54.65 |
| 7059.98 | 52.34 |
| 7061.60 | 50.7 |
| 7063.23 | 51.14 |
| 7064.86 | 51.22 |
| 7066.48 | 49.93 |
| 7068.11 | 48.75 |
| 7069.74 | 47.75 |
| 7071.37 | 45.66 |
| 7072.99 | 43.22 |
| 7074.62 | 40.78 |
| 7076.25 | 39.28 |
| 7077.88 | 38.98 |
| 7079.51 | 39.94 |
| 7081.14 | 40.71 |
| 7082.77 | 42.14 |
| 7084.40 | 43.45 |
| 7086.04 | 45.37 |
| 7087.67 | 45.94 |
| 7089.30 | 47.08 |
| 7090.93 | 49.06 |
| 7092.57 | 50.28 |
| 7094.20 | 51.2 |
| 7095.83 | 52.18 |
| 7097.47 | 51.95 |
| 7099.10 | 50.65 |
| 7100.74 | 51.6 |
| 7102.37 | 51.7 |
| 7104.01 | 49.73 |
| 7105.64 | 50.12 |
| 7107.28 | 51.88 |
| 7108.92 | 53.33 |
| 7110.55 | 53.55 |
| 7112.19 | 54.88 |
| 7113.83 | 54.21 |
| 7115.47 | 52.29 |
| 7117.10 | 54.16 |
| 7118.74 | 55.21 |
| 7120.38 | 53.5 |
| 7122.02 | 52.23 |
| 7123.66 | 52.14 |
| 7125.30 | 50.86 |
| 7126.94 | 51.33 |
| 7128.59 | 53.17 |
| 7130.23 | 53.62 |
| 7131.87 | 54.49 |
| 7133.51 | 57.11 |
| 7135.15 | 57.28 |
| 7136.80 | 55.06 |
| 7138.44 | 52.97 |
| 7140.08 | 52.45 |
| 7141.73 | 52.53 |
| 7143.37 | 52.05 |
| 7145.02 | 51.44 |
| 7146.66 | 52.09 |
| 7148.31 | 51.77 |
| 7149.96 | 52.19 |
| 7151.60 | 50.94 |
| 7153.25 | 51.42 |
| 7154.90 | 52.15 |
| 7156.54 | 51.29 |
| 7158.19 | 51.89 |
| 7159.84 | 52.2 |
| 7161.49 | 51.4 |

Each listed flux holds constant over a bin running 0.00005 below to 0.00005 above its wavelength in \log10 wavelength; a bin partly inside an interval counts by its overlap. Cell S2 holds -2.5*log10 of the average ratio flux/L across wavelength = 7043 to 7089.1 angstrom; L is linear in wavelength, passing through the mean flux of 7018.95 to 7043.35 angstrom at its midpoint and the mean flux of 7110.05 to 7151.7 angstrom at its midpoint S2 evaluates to 0.11 mag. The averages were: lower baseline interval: 53.7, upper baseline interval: 53.2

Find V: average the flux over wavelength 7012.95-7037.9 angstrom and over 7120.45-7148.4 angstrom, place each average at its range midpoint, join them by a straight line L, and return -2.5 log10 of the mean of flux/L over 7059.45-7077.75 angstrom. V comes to 0.14 mag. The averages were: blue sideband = 54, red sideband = 53.1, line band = 47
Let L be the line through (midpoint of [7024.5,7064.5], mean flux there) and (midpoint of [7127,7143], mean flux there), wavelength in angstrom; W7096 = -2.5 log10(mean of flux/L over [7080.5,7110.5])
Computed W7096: 0.10 mag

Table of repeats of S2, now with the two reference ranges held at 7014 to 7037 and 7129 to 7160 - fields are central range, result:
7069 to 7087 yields 0.25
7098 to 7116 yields 0.02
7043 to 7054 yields 0.03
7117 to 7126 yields 0.00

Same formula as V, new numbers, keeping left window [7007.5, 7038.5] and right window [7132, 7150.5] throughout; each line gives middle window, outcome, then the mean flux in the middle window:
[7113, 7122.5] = -0.002 mag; 53.7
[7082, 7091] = 0.187 mag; 45.2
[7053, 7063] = 0.006 mag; 53.6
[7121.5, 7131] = 0.027 mag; 52.2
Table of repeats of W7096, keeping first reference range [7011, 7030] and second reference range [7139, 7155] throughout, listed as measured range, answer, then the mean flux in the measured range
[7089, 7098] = 0.055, 50.4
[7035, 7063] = 0.027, 52.6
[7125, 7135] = -0.032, 53.8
